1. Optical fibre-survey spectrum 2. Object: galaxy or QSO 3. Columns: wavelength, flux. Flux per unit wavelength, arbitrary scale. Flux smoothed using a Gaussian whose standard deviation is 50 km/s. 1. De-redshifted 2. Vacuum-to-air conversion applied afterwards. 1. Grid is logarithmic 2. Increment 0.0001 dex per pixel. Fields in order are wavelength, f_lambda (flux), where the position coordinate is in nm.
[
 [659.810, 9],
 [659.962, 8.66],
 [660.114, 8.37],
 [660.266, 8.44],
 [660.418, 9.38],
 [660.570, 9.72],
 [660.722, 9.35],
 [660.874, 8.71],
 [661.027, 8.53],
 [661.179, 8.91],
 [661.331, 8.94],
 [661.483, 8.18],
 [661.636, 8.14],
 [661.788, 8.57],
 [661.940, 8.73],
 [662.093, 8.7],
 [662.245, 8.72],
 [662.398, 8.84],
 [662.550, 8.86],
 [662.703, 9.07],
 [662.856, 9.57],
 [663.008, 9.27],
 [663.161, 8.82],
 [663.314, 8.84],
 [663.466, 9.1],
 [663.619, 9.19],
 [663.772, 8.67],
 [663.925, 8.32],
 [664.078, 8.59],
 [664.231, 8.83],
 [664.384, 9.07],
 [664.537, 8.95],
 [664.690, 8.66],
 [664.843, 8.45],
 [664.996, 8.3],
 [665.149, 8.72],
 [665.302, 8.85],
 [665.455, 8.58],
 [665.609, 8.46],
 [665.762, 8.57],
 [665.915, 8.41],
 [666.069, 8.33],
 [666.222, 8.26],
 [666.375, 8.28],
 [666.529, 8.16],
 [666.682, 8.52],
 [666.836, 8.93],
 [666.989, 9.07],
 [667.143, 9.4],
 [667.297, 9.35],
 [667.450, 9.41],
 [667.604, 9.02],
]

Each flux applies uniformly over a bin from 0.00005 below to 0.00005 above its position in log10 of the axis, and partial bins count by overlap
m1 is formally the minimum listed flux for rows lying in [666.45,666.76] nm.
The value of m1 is 8.16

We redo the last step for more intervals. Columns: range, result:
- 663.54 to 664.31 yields 8.32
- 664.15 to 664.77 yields 8.66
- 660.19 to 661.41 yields 8.44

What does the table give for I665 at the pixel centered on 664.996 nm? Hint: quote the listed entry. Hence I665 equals 8.3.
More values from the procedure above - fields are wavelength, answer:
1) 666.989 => 9.07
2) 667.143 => 9.4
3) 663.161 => 8.82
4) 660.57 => 9.72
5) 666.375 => 8.28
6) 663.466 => 9.1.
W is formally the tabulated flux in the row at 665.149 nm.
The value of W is 8.72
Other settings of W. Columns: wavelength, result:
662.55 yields 8.86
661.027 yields 8.53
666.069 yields 8.33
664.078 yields 8.59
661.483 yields 8.18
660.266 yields 8.44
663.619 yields 9.19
